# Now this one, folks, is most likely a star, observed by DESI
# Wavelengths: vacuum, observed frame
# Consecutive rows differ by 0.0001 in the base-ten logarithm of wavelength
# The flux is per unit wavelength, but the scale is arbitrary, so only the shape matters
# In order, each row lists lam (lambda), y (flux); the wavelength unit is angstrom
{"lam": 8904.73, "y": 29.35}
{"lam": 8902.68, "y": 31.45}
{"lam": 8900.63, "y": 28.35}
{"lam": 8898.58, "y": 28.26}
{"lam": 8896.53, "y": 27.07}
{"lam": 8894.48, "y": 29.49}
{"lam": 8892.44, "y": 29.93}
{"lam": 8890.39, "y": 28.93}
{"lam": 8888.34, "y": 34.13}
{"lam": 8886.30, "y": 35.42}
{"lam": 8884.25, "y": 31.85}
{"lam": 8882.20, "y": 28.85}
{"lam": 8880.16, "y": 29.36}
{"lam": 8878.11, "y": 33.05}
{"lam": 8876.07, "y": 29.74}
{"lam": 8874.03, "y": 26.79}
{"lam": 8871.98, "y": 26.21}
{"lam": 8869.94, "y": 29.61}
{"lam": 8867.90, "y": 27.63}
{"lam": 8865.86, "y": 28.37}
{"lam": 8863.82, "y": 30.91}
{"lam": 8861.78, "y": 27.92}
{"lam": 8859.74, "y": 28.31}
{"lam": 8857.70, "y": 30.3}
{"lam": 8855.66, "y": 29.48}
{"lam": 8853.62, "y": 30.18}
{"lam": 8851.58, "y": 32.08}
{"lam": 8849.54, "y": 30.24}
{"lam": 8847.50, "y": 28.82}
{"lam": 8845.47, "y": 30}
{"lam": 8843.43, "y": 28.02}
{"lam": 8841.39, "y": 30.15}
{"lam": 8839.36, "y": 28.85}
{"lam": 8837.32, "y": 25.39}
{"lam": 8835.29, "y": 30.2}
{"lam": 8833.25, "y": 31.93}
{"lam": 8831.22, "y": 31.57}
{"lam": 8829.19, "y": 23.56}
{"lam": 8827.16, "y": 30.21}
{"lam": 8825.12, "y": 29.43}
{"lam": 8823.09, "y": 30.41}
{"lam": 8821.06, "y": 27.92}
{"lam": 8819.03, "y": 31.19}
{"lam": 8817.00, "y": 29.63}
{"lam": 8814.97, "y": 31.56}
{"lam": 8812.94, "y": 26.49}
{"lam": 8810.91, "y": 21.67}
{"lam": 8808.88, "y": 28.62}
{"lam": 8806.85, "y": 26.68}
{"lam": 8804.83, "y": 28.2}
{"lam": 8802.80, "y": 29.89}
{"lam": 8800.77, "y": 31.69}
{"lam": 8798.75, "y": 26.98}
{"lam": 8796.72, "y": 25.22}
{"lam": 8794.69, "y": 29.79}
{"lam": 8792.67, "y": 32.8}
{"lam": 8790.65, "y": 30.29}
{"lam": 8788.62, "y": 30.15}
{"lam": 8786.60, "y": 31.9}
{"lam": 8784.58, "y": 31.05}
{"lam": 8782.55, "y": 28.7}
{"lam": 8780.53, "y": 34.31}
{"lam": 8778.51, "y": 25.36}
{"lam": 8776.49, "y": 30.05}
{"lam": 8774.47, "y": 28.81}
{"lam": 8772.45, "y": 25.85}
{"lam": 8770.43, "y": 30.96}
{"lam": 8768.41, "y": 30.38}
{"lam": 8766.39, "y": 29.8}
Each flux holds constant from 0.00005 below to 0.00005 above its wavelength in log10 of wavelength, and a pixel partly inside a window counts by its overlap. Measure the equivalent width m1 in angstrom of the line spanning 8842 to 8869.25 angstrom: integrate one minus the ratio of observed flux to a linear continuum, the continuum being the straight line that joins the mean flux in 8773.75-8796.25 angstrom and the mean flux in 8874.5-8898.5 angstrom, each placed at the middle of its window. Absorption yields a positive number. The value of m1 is 0.90 angstrom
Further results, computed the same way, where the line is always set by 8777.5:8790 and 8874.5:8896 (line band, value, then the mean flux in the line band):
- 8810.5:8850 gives 2.0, 29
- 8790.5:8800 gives 0.4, 29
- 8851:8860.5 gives 0.2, 30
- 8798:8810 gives 0.7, 28.7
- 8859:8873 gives 1.1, 28.4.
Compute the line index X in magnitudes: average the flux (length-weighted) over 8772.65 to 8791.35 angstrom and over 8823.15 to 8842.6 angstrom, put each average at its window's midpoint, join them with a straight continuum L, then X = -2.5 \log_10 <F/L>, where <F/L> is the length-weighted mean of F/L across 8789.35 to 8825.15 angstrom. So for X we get 0.026 mag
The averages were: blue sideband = 29.9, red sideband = 29.1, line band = 28.8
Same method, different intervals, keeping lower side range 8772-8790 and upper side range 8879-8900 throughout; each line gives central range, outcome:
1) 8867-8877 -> 0.08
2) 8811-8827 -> 0.03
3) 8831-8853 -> 0.01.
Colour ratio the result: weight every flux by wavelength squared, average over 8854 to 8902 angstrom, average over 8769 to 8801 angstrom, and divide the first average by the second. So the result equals 1.0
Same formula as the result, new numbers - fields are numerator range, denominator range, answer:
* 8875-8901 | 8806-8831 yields 1.09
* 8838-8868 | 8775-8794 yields 0.98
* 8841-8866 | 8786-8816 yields 1.04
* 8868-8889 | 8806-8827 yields 1.08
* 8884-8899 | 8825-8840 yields 1.08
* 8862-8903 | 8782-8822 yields 1.04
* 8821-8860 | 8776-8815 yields 1.02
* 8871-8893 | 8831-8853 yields 1.03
